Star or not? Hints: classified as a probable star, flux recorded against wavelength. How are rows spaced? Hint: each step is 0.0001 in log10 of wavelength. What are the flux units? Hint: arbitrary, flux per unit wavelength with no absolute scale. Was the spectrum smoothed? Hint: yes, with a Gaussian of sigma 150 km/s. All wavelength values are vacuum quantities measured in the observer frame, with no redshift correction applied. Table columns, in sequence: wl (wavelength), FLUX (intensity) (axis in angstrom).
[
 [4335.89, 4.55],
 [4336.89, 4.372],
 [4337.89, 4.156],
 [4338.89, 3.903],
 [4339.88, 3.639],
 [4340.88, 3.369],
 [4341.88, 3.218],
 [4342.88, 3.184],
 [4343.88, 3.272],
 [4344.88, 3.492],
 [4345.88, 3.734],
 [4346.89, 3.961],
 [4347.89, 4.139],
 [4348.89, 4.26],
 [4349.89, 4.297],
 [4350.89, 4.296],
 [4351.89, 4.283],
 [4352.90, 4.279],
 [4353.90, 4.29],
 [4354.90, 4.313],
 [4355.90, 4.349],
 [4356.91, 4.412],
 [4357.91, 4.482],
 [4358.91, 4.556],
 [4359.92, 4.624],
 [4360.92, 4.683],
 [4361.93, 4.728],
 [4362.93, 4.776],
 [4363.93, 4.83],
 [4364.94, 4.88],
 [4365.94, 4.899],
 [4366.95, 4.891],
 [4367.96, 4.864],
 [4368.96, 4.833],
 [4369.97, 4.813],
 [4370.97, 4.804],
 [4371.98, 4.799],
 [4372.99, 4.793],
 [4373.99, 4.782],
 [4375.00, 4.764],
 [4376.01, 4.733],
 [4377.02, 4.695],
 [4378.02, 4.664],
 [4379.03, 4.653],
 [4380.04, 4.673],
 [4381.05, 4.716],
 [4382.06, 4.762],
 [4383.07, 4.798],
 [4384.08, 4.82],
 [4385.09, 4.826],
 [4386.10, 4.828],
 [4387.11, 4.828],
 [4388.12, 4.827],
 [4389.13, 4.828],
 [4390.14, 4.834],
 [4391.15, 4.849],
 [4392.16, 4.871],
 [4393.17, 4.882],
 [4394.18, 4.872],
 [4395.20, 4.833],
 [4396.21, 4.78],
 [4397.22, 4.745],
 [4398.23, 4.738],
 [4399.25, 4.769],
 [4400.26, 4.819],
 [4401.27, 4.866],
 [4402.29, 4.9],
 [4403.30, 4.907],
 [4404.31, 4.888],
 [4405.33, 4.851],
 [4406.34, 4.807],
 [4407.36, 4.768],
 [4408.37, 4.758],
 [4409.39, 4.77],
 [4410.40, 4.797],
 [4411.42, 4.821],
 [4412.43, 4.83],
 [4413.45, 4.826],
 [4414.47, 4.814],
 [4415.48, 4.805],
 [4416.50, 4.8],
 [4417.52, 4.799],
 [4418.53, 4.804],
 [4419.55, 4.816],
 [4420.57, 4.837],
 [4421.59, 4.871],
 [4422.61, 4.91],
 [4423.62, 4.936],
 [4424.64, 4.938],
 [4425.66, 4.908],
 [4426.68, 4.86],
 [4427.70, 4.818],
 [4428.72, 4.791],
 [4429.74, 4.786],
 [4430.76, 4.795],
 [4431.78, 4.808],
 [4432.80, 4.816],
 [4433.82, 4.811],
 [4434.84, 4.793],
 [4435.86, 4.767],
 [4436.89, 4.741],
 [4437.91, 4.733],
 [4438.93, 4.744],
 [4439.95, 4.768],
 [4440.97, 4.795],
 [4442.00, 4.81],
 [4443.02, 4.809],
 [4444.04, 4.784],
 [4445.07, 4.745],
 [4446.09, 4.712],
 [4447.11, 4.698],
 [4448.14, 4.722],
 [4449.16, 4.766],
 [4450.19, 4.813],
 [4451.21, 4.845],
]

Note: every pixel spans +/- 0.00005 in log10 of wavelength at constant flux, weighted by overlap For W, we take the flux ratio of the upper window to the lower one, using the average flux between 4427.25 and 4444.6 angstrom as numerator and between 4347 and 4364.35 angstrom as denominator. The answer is 1.1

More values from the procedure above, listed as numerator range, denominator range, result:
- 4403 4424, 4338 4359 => 1.21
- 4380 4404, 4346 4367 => 1.08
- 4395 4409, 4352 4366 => 1.06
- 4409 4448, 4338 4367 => 1.14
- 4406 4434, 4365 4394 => 1.01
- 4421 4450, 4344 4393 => 1.04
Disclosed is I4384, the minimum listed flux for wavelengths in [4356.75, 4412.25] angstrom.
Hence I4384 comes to 4.412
